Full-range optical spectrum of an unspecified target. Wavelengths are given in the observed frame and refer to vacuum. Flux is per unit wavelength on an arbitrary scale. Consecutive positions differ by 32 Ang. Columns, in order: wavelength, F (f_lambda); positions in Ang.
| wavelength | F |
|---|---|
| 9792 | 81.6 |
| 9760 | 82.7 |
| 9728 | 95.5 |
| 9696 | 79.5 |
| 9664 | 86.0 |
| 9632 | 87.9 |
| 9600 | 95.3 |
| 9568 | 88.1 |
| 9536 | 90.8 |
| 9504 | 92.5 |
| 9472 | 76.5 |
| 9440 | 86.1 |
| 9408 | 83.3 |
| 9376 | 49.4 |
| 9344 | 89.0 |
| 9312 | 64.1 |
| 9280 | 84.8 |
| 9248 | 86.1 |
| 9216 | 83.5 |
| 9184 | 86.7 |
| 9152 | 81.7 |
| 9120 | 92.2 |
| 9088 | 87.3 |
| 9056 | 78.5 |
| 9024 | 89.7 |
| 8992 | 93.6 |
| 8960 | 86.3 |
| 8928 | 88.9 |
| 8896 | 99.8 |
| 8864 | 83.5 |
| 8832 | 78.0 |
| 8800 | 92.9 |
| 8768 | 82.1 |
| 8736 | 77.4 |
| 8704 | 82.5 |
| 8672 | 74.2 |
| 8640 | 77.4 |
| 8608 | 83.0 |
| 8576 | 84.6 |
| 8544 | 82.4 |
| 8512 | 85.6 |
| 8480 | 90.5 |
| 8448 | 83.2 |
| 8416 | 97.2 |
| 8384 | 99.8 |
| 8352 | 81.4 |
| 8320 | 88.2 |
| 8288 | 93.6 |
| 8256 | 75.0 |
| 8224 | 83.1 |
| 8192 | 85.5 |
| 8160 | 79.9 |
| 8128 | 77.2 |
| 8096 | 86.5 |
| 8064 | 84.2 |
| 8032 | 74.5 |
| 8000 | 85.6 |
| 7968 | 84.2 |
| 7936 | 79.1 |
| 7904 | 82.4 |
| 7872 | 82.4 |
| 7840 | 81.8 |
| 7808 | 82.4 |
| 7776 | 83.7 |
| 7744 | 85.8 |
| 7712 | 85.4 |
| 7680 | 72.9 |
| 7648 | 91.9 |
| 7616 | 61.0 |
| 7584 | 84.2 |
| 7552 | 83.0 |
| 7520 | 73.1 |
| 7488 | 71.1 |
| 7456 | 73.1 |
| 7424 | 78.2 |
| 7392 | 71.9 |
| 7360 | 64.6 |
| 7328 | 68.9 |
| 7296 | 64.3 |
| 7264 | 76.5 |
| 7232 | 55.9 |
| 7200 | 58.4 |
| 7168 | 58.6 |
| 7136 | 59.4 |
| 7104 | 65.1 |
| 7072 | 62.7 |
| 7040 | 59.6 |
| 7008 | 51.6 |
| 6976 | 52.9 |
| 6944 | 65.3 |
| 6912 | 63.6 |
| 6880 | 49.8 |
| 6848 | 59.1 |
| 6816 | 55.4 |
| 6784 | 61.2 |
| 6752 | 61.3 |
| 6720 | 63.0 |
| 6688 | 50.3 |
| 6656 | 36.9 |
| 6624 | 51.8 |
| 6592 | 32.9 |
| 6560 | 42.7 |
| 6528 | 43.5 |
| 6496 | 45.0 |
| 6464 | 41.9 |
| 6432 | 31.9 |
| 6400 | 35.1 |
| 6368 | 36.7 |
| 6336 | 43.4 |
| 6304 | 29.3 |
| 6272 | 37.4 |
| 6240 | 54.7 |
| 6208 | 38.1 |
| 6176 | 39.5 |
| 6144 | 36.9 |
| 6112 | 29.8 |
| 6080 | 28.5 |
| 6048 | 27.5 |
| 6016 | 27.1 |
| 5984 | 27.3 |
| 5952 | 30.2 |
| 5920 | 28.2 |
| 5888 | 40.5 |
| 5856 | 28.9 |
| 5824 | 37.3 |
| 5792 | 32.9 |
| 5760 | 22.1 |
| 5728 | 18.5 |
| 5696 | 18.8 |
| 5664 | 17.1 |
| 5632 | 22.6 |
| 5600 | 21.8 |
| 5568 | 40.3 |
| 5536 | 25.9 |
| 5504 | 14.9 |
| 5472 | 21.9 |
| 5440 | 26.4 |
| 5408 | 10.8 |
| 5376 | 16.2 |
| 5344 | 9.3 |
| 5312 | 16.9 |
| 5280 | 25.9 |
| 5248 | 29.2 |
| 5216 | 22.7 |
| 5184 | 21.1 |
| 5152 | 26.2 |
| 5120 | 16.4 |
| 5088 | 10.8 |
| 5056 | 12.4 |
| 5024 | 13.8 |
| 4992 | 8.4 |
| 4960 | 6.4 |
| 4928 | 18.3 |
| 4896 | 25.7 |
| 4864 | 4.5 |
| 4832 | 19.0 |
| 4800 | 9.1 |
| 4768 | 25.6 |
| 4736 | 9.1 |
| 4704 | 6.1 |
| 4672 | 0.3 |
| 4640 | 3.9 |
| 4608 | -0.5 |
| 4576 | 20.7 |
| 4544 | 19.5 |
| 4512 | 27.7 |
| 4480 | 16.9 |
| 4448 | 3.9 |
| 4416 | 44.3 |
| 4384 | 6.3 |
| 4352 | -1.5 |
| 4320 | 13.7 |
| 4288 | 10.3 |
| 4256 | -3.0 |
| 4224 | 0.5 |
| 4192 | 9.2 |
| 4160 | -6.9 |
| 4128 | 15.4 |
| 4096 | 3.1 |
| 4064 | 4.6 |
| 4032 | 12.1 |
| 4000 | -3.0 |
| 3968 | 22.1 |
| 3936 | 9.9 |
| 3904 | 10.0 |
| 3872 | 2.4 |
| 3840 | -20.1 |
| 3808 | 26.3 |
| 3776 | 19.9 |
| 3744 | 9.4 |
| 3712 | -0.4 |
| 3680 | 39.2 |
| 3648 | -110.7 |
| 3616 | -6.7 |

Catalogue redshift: 0.68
